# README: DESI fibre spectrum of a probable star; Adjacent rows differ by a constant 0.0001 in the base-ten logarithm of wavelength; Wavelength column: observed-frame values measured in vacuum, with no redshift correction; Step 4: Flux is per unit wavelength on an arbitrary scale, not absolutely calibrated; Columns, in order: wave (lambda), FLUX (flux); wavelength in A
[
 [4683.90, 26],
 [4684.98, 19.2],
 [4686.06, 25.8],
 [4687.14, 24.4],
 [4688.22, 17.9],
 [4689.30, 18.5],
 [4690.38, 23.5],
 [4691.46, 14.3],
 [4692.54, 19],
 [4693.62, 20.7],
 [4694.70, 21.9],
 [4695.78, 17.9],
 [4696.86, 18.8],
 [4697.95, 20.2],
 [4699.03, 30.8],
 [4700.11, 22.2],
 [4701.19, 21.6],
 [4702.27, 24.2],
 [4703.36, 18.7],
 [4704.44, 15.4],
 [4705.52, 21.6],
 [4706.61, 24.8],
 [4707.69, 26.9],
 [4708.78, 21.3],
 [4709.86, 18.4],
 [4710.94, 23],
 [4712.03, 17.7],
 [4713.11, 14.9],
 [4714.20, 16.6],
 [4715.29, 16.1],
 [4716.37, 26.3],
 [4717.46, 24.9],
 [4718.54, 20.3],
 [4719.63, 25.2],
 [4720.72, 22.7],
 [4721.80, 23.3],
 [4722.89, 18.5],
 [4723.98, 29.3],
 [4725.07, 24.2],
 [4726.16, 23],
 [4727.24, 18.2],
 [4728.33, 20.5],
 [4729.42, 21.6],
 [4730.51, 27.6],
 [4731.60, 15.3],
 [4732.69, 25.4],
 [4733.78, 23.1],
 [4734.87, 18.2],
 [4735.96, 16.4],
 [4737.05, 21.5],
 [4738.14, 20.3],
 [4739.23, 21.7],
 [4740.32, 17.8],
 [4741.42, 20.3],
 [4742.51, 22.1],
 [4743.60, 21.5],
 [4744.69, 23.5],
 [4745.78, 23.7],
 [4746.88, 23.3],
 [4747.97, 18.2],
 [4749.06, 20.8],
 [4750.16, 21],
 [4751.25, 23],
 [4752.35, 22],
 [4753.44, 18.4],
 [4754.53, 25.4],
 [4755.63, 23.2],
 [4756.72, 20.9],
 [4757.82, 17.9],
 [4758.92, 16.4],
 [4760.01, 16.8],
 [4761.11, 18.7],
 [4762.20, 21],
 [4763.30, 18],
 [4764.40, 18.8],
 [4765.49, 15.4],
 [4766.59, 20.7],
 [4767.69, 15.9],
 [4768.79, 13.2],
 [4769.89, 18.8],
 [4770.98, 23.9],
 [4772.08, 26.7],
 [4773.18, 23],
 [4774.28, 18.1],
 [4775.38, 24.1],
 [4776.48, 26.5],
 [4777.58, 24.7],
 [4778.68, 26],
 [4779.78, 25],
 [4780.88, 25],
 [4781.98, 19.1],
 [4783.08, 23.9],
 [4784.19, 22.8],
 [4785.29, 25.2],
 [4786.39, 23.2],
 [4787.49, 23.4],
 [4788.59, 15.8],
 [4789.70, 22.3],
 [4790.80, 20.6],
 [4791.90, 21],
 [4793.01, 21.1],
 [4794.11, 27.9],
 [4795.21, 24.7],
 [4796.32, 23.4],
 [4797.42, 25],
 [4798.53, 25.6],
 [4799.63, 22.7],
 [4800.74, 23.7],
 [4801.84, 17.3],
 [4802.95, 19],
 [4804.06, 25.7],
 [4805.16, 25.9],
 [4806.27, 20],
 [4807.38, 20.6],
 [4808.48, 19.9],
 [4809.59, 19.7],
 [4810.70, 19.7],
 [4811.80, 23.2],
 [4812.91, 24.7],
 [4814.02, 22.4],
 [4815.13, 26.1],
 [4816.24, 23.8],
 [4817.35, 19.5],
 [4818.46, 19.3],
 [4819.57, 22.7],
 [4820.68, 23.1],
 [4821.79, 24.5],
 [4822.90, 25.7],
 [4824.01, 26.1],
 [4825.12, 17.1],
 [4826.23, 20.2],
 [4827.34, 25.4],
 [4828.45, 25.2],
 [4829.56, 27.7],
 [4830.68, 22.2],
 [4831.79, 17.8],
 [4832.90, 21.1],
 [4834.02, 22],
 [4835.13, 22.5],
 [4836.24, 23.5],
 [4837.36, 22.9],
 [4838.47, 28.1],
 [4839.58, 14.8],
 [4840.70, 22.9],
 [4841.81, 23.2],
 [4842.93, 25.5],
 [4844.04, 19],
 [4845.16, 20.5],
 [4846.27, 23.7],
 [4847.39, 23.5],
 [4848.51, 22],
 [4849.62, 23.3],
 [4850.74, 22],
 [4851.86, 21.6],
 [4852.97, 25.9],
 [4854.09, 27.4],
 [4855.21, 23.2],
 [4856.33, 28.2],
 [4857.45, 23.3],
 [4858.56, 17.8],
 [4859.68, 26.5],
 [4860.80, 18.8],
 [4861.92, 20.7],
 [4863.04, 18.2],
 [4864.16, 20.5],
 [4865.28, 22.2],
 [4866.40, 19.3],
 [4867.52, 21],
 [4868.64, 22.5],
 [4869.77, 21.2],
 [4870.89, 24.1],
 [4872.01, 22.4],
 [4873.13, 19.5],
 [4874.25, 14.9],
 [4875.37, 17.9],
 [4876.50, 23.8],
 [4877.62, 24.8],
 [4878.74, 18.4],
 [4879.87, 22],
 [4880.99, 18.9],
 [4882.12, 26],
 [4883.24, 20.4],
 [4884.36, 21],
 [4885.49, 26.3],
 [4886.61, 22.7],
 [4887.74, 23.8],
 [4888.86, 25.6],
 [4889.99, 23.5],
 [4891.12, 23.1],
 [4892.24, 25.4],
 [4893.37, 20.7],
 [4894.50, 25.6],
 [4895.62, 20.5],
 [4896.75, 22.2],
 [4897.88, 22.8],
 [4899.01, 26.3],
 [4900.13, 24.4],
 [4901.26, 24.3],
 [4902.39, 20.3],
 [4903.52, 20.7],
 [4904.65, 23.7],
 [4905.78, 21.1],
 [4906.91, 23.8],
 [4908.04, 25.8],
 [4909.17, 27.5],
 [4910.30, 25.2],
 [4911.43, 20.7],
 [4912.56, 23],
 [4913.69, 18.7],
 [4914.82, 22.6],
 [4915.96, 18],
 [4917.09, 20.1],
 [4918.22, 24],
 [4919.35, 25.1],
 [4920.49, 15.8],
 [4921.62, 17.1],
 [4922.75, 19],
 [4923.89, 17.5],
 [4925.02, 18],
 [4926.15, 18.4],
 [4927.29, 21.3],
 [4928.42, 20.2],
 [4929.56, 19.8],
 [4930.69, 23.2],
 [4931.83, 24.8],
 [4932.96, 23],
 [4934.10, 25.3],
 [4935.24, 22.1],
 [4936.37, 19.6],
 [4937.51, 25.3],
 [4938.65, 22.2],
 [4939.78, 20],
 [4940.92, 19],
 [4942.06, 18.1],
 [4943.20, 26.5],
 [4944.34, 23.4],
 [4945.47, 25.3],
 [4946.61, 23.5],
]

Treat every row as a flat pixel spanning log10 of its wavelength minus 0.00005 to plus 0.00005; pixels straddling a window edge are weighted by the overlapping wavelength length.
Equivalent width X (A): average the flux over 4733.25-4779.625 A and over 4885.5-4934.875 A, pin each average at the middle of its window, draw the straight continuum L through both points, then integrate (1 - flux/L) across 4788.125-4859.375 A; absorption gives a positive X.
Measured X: -4.0 A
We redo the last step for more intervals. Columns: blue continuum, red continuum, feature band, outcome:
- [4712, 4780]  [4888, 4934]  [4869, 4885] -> 0.6 A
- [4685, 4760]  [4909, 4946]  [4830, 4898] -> -2.7 A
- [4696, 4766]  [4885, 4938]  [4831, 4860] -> -1.2 A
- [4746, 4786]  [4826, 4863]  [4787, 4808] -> -0.6 A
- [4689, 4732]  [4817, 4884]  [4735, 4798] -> 0.8 A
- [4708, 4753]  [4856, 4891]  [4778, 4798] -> -1.5 A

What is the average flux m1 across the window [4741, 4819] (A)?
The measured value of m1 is 21.7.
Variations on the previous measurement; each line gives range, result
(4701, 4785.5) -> 21.3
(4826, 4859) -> 22.9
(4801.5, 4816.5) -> 22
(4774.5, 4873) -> 22.6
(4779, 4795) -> 22.7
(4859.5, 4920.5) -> 22.2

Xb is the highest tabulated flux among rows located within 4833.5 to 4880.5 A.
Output 28.2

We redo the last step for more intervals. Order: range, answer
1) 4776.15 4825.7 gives 27.9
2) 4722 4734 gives 29.3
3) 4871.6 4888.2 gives 26.3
